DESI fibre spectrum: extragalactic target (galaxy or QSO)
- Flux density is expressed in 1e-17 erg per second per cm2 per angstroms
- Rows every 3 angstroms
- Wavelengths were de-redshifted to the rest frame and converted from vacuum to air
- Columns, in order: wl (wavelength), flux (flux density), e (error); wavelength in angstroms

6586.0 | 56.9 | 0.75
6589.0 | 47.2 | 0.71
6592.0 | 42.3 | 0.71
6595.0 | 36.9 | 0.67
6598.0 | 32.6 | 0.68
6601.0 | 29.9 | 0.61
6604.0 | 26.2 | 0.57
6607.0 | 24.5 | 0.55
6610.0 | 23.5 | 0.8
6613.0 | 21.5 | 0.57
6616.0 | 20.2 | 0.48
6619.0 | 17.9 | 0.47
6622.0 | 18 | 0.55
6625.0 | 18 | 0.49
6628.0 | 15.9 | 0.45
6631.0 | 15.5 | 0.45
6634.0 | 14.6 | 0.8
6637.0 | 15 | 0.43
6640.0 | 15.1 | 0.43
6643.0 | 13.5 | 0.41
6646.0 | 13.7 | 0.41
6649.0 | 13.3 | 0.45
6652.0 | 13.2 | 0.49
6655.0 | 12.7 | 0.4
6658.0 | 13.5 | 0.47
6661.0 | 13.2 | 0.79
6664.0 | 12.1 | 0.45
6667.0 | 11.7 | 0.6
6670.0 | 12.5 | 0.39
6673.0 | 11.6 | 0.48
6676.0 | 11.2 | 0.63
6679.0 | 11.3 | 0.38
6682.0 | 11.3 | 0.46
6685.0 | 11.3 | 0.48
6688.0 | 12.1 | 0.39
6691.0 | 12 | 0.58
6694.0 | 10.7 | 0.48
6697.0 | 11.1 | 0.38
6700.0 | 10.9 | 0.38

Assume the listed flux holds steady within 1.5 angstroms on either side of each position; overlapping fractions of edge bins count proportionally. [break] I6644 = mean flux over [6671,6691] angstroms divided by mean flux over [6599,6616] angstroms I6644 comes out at 0.46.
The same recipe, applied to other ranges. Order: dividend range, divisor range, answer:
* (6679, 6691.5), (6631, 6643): 0.78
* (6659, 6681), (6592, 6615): 0.42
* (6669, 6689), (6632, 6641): 0.78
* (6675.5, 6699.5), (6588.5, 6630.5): 0.44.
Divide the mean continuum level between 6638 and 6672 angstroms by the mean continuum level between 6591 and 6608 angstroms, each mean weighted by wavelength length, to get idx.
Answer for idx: 0.4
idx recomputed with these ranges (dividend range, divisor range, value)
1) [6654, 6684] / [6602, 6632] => 0.59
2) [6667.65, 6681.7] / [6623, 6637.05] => 0.73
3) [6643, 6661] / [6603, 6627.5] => 0.64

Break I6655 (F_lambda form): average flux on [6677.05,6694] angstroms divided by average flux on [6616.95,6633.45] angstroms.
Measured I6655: 0.7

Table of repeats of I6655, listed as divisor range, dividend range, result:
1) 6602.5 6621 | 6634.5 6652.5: 0.63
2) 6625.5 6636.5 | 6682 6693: 0.75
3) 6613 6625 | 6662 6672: 0.64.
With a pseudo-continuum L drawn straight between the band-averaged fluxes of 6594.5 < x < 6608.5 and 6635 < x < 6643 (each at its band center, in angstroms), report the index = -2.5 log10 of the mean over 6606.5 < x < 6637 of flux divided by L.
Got 0.16 mag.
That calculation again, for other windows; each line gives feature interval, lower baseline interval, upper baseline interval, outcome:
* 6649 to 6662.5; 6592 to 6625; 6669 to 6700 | 0.26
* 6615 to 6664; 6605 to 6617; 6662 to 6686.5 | 0.17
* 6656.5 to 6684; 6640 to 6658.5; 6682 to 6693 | 0.04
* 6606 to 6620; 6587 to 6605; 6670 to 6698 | 0.43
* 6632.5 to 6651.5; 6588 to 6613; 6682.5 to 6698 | 0.50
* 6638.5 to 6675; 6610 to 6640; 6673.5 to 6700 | 0.11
